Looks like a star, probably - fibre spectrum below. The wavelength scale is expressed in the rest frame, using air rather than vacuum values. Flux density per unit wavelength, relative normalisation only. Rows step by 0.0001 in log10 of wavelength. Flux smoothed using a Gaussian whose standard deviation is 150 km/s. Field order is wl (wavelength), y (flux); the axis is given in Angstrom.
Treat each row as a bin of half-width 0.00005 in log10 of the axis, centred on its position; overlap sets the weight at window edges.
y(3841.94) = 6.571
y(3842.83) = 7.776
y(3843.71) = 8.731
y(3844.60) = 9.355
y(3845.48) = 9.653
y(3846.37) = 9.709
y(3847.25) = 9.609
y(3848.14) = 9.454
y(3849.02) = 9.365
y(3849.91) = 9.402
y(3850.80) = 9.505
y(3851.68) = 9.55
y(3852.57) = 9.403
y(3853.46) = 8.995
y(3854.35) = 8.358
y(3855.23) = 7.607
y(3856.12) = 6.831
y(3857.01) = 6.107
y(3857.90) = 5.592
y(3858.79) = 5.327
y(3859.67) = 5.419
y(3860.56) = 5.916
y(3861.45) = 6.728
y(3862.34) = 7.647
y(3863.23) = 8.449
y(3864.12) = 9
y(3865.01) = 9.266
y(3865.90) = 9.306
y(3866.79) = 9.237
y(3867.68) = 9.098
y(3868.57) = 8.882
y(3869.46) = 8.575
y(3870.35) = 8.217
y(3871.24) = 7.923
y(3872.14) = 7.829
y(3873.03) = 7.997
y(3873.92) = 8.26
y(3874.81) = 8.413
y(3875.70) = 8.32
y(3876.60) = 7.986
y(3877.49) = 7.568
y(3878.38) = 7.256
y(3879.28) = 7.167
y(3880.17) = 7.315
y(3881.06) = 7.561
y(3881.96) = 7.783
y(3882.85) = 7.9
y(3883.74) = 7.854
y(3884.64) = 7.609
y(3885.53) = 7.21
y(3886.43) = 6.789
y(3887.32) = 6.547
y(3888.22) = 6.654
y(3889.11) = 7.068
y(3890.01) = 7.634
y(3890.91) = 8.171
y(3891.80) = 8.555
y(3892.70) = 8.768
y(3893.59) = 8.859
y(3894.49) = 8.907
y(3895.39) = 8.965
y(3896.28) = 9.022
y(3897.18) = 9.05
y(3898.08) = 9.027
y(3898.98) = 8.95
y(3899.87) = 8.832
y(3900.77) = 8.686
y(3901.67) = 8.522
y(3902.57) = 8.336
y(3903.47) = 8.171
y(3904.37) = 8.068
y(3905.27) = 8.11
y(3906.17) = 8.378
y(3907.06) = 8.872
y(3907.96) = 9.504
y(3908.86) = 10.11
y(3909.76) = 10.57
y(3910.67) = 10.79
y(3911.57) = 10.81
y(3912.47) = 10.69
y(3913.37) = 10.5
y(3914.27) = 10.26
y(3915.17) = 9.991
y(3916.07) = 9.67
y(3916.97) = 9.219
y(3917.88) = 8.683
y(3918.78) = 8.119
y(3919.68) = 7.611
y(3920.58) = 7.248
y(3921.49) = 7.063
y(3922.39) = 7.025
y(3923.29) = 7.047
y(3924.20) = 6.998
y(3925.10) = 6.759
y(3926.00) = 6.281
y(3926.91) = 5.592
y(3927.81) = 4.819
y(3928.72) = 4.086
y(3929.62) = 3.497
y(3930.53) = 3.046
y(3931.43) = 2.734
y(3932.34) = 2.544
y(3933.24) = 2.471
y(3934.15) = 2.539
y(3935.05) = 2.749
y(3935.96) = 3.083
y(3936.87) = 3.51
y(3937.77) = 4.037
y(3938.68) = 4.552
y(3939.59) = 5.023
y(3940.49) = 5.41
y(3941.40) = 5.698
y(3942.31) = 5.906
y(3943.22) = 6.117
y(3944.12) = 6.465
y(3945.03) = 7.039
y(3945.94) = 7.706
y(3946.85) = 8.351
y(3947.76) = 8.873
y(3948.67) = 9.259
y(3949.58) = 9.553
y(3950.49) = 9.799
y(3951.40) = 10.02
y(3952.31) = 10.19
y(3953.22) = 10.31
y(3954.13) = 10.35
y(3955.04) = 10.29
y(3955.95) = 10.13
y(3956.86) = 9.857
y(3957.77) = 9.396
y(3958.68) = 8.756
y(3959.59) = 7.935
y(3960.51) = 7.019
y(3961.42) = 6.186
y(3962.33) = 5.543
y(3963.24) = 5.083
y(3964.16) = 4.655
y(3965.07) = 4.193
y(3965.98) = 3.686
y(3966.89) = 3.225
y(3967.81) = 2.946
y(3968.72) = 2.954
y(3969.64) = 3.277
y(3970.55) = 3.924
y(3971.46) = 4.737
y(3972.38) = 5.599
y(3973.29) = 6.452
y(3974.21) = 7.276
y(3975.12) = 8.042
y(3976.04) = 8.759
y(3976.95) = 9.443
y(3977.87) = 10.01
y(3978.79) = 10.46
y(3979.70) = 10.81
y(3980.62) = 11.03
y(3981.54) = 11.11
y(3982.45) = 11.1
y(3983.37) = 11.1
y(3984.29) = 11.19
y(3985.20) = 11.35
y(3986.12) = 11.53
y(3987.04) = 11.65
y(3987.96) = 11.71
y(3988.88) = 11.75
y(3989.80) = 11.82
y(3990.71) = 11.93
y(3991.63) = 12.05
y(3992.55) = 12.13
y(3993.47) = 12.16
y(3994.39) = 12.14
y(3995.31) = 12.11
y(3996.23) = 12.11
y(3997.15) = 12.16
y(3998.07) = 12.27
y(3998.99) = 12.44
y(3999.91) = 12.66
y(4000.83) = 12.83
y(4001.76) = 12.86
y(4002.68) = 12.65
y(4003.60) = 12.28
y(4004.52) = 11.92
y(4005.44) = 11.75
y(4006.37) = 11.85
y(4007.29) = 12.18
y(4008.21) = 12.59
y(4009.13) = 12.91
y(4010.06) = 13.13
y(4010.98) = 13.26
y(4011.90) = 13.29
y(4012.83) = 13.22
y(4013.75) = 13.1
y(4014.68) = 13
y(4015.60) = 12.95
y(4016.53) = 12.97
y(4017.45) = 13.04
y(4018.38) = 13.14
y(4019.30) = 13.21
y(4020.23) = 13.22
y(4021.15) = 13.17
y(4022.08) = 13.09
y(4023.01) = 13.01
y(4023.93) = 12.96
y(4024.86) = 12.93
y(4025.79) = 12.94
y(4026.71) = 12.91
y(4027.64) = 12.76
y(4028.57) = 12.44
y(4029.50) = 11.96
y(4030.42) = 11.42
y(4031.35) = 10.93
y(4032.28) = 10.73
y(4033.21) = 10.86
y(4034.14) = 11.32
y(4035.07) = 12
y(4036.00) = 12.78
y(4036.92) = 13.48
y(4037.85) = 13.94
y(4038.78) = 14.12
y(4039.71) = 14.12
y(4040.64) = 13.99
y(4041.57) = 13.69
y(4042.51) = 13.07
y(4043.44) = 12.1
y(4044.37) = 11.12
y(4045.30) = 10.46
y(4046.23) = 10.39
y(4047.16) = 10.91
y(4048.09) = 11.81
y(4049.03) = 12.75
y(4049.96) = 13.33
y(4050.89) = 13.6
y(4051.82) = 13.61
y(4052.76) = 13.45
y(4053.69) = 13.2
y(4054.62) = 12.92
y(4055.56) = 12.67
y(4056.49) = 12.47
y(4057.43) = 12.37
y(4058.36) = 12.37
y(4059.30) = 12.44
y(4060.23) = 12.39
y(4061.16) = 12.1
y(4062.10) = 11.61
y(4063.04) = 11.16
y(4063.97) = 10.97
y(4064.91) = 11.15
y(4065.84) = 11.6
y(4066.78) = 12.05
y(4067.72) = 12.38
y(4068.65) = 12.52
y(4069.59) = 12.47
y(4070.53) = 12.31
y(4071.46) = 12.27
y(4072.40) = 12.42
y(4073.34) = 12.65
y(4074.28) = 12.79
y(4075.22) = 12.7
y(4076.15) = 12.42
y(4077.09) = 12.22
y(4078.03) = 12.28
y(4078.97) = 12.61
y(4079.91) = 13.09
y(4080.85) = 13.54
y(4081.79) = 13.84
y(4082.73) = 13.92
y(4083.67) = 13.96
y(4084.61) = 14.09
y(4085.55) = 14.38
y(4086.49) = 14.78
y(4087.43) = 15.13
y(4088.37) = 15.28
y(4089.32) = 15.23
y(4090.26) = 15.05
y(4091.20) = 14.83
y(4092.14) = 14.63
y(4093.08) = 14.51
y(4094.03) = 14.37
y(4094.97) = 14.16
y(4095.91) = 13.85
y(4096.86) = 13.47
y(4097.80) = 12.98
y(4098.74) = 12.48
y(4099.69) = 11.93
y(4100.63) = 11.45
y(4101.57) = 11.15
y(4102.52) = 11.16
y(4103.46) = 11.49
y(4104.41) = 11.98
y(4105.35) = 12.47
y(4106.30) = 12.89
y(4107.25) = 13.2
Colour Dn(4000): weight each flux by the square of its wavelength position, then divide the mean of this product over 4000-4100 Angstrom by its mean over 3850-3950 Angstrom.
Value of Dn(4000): 1.85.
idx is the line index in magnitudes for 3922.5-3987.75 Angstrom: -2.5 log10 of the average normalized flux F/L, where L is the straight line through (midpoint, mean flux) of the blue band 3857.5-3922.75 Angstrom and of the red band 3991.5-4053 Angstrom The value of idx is 0.44 mag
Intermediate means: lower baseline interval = 8.3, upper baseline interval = 12.6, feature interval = 6.97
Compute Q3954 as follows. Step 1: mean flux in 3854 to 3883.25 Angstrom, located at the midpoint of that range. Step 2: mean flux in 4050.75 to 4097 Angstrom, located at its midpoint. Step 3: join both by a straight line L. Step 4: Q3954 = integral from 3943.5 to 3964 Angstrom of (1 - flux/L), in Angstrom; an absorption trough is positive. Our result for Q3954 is 3.0 Angstrom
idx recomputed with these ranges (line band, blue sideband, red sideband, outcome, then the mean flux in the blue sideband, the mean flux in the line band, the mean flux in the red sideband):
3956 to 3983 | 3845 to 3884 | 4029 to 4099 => 0.44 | 8.12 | 7.08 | 12.8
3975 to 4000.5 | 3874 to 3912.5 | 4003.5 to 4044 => 0.02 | 8.38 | 11.4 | 12.7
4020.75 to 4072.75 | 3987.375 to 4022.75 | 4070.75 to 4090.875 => 0.06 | 12.6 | 12.4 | 13.6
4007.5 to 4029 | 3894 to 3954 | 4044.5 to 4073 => -0.21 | 7.43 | 13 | 12.2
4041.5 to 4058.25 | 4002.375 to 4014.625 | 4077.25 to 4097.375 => 0.08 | 12.6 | 12.4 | 14.1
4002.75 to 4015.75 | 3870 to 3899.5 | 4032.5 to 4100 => -0.12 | 7.98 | 12.7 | 12.9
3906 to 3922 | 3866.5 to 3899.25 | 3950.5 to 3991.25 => -0.14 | 8.07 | 9.35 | 8.41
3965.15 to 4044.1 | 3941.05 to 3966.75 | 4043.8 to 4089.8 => -0.12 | 7.75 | 11.3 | 12.7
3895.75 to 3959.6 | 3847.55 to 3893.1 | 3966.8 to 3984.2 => 0.03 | 7.91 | 7.59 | 7.66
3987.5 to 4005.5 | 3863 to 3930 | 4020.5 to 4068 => -0.11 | 8.19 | 12.2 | 12.4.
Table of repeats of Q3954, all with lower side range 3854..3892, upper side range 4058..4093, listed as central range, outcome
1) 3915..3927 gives 1.7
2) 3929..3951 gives 9.4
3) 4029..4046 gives -0.4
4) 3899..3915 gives -1.5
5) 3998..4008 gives -1.1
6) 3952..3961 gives 0.4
